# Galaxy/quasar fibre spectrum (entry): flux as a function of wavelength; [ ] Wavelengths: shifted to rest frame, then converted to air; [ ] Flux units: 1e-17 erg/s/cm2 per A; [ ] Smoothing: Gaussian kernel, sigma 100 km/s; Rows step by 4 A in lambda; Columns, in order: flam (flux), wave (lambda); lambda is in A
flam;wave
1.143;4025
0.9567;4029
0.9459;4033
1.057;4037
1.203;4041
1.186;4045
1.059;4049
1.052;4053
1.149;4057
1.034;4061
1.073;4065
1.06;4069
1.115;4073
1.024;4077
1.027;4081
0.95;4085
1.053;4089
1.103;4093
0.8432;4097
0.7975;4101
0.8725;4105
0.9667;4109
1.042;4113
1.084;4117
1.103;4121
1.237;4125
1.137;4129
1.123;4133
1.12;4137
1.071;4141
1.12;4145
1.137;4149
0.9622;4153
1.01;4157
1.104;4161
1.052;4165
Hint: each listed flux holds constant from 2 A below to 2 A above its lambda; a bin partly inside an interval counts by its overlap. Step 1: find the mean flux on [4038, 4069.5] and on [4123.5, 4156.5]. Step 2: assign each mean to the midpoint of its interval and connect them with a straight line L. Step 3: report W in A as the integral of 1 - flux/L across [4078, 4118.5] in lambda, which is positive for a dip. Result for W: 4.8 A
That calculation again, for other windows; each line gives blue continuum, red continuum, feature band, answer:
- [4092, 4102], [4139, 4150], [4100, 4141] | -1.9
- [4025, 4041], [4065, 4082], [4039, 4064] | -1.6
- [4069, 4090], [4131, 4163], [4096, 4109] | 2.4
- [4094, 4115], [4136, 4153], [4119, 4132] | -1.9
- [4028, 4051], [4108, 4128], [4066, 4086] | 0.8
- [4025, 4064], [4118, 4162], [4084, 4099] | 1.4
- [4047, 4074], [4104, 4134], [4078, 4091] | 0.8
